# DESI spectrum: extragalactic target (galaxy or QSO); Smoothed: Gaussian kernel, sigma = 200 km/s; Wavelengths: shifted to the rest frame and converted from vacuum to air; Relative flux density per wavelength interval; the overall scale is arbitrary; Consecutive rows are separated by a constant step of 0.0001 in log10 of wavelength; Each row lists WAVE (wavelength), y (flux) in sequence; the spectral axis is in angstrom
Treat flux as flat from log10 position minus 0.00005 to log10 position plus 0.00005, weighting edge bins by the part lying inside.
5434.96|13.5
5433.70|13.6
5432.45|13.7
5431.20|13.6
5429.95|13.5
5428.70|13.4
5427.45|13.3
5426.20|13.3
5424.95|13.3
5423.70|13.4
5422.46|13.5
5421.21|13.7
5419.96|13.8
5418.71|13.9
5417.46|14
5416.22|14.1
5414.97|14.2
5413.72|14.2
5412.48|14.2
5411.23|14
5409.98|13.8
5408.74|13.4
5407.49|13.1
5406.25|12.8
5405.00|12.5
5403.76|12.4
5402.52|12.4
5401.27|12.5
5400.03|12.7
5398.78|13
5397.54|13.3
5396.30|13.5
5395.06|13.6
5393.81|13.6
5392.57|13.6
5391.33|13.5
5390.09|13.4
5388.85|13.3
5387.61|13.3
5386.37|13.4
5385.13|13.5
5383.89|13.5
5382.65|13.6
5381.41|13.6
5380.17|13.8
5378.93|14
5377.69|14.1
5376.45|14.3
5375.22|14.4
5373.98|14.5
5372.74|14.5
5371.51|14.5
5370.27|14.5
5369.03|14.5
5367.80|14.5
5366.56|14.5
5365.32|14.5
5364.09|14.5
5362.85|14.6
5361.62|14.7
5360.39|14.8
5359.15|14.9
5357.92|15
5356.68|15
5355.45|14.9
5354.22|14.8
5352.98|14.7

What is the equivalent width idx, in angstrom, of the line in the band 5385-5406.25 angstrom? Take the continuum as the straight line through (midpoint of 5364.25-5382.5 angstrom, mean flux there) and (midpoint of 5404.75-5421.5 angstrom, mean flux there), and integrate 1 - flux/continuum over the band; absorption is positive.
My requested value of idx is 1.3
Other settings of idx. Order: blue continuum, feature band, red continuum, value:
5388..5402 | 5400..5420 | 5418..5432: 0.0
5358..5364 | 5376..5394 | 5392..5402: 0.1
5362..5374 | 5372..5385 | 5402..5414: 0.2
